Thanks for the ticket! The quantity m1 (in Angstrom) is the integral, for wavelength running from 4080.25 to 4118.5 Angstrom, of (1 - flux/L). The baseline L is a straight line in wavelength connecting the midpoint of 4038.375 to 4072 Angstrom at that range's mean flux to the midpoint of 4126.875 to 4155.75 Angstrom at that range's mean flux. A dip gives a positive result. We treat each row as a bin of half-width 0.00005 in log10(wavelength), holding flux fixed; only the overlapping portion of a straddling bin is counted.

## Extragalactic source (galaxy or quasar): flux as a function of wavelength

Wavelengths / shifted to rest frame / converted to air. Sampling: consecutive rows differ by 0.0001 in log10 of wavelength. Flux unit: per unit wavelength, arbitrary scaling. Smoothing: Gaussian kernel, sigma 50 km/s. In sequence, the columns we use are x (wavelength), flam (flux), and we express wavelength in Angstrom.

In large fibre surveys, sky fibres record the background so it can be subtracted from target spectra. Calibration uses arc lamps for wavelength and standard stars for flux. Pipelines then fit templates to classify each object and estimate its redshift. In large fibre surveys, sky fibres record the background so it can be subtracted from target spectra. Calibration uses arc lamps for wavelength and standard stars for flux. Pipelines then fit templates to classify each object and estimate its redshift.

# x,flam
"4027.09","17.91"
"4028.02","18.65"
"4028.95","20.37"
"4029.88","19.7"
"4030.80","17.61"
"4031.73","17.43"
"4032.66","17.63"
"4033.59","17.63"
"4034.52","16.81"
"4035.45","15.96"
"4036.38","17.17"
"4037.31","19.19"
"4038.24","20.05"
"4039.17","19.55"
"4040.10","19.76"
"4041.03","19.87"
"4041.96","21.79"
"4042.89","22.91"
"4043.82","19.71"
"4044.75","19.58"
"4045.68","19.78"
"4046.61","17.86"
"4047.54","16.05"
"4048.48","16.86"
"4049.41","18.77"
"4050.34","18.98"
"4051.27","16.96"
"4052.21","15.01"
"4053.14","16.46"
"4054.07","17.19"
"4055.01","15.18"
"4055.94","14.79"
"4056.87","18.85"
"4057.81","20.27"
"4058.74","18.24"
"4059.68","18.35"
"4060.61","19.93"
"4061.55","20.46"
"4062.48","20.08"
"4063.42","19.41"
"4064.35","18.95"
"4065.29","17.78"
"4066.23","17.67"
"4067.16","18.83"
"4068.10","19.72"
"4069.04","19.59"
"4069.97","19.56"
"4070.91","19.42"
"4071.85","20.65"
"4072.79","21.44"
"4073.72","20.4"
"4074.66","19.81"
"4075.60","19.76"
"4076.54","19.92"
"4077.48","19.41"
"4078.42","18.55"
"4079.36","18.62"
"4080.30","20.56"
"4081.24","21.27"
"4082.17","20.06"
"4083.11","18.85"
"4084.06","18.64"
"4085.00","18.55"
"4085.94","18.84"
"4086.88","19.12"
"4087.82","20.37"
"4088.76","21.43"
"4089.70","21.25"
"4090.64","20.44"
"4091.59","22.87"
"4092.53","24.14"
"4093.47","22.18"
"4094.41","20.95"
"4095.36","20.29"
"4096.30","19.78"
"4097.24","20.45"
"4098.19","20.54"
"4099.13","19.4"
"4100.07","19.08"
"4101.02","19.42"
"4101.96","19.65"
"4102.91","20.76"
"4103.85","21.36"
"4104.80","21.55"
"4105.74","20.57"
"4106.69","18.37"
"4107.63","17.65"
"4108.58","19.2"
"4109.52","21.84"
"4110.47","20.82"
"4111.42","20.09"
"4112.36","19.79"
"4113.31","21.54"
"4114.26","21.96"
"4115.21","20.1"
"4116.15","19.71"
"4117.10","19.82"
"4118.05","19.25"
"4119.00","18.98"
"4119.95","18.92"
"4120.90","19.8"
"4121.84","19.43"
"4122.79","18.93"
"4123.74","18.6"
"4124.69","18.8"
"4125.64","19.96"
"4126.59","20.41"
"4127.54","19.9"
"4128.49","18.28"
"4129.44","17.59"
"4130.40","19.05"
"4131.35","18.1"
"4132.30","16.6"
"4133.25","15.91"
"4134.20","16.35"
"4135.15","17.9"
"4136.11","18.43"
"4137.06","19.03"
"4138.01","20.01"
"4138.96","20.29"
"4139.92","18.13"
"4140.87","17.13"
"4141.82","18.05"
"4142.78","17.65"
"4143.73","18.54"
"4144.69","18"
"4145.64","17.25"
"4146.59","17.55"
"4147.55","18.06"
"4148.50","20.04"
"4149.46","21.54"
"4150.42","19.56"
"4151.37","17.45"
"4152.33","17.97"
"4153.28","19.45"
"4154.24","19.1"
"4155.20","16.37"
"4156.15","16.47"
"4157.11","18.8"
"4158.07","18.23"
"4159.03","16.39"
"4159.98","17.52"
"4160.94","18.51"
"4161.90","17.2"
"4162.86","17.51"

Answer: -3.7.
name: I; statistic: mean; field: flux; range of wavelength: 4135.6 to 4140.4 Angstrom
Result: 19.2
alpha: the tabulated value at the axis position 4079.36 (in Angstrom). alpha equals 18.62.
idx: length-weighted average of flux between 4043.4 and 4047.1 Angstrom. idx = 19.2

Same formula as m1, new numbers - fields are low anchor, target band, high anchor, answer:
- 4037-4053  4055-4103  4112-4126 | -1.1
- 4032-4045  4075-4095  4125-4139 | -1.6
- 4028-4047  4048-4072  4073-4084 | 1.3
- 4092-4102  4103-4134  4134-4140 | 0.2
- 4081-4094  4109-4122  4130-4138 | -0.9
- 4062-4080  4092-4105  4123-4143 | -1.2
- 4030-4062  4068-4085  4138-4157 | -1.3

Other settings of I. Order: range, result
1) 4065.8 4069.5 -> 19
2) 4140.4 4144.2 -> 17.8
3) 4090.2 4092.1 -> 21.7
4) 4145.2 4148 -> 17.6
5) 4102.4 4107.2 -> 20.5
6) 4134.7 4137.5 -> 18.4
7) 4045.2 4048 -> 17.9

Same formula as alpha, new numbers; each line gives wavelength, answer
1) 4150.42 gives 19.56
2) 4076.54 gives 19.92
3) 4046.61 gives 17.86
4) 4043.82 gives 19.71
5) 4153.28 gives 19.45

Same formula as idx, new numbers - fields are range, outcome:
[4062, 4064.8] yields 19.5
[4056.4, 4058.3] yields 19.6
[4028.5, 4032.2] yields 18.8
